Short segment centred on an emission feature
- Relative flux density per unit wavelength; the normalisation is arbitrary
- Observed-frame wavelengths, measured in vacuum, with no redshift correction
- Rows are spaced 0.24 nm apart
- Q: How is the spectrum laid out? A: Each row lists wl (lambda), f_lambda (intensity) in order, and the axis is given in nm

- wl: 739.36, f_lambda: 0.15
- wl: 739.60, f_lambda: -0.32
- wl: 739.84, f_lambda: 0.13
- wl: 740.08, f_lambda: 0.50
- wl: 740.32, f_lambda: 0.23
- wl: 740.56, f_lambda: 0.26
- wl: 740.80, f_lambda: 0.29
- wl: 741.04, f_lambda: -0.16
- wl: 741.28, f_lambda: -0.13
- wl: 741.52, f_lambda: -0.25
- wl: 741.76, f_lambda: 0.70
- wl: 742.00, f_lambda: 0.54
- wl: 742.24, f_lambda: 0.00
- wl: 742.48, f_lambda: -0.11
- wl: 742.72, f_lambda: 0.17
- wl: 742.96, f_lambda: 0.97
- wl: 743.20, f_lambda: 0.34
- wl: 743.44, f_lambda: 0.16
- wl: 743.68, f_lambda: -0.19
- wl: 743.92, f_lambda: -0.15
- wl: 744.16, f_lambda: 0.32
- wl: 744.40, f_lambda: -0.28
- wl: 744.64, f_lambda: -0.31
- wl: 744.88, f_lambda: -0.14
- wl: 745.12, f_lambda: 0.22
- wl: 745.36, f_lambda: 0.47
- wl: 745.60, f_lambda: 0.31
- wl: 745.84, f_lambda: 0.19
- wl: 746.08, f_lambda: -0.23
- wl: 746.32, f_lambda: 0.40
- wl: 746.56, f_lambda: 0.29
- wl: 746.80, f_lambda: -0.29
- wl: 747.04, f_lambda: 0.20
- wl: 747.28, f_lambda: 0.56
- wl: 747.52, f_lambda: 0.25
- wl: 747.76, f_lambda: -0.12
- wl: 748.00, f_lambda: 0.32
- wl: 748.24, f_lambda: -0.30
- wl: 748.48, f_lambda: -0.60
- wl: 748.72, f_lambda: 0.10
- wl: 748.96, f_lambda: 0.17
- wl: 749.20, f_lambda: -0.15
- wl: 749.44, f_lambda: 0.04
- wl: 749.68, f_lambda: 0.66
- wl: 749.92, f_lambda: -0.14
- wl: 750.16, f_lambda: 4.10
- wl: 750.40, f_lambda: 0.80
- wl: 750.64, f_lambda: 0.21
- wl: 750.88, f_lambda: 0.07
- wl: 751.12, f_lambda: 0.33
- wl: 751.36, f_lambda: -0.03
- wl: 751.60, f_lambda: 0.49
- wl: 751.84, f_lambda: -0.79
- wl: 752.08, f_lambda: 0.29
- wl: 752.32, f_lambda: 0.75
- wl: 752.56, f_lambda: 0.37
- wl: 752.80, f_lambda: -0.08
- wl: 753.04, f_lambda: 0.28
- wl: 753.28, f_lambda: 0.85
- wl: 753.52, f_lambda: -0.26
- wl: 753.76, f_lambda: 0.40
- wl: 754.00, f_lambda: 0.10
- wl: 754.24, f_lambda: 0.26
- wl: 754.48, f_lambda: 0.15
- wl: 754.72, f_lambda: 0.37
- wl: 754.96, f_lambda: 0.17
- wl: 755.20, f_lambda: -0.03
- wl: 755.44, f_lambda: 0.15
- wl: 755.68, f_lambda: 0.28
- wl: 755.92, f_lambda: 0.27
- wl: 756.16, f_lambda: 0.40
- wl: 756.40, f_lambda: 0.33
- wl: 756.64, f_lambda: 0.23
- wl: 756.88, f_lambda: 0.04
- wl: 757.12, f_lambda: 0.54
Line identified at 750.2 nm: H-alpha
